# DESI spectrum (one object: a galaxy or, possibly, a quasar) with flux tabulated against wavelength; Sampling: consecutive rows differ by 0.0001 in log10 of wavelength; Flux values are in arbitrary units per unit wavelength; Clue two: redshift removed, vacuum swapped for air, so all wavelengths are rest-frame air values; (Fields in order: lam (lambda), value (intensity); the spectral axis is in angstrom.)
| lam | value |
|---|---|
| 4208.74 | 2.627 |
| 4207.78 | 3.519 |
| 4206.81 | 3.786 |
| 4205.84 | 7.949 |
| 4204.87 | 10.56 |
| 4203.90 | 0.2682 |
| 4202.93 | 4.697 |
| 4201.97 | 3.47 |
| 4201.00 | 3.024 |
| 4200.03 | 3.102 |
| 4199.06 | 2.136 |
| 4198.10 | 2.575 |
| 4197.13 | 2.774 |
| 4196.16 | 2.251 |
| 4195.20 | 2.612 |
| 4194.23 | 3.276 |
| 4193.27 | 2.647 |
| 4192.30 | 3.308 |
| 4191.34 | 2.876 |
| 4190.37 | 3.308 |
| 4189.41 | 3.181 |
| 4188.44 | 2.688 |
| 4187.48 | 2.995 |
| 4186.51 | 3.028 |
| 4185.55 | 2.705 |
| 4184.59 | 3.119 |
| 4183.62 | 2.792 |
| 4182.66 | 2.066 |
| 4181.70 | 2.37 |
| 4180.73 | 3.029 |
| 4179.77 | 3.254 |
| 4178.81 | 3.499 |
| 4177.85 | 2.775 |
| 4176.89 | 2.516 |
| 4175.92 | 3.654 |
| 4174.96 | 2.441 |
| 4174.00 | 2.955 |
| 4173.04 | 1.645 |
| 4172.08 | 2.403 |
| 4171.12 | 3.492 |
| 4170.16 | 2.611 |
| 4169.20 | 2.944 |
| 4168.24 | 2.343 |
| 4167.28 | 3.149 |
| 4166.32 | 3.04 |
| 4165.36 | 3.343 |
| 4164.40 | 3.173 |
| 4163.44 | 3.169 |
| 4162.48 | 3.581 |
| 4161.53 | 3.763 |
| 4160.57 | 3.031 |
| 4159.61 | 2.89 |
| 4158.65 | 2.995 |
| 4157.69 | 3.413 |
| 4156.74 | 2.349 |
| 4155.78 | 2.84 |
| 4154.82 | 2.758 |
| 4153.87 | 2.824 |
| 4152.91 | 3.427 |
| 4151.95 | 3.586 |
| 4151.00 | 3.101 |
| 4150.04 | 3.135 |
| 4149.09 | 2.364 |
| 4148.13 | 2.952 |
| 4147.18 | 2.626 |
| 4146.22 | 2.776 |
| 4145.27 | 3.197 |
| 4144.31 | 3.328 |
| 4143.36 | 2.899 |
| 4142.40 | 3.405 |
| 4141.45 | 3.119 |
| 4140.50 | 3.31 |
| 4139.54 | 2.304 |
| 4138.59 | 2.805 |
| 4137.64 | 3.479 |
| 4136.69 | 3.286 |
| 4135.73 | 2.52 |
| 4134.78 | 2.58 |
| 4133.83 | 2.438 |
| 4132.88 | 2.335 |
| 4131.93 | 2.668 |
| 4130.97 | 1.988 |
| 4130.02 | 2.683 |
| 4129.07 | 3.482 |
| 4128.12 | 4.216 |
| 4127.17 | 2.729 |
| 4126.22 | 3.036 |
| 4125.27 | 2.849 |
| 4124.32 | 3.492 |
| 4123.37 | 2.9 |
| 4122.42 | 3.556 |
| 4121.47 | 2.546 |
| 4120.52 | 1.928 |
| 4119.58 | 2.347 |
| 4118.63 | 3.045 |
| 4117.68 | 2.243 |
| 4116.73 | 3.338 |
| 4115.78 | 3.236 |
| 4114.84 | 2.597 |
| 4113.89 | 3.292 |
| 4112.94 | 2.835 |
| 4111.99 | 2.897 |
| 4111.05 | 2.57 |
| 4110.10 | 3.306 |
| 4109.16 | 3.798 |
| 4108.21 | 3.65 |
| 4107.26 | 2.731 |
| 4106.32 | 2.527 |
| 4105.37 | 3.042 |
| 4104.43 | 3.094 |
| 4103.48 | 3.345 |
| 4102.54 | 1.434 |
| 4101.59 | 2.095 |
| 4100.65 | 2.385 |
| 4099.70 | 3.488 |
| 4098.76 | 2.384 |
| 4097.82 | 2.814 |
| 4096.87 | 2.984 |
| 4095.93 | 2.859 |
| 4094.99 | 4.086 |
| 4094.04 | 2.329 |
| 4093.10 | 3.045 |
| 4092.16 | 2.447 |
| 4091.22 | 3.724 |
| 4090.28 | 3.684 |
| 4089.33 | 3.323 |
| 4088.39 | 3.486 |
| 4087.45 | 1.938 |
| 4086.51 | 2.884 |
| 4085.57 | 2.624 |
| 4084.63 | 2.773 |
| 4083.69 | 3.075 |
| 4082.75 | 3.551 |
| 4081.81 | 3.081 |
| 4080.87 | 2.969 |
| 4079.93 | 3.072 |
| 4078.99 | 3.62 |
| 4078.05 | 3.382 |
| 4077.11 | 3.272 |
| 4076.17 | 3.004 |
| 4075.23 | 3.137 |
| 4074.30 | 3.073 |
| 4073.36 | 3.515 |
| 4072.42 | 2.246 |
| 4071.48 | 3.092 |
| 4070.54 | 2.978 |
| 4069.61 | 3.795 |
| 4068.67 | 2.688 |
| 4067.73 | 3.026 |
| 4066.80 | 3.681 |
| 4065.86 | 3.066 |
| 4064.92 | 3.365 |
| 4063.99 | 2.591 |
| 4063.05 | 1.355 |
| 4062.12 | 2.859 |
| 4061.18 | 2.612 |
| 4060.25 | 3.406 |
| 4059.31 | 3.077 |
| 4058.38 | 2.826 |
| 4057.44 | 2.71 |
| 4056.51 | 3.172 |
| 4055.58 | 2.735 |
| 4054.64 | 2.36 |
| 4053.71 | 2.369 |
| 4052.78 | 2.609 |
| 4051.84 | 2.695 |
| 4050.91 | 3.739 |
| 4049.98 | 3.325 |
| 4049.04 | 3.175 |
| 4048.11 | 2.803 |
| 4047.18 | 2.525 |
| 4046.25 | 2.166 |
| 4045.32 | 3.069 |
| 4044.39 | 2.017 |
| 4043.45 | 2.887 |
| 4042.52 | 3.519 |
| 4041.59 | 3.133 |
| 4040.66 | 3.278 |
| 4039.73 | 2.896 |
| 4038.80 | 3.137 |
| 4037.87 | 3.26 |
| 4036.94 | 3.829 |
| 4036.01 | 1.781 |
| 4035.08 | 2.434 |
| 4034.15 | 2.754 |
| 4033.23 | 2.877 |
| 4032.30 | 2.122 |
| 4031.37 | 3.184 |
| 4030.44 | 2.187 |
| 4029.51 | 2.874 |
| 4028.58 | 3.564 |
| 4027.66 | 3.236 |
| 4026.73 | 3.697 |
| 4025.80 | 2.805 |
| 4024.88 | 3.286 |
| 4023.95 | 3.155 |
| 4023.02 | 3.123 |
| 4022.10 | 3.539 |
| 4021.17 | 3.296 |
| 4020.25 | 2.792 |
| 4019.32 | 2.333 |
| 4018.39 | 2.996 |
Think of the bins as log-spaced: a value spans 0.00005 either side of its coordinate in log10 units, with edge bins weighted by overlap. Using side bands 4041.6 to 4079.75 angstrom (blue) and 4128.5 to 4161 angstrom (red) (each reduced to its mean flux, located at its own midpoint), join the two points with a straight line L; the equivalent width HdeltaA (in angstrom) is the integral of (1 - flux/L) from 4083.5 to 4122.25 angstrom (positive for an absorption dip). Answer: 0.53 angstrom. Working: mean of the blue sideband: 2.94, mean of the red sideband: 2.91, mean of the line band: 2.89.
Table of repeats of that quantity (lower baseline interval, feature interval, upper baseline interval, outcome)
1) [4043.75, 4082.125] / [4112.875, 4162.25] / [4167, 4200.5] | -1.5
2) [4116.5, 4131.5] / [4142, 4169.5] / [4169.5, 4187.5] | -2.0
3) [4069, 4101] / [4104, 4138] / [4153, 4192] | 1.0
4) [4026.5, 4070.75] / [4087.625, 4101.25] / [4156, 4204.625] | -0.6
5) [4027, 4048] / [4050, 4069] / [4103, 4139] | 0.1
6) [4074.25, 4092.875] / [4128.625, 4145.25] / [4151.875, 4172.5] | 1.0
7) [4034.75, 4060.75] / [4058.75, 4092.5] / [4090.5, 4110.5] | -1.4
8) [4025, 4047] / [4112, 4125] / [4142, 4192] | 0.3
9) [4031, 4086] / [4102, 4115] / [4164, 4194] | -0.1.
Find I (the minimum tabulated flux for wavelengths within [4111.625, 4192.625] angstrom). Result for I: 1.645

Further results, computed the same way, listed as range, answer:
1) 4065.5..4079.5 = 2.246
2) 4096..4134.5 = 1.434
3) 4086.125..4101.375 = 1.938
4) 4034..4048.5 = 1.781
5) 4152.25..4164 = 2.349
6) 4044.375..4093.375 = 1.355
